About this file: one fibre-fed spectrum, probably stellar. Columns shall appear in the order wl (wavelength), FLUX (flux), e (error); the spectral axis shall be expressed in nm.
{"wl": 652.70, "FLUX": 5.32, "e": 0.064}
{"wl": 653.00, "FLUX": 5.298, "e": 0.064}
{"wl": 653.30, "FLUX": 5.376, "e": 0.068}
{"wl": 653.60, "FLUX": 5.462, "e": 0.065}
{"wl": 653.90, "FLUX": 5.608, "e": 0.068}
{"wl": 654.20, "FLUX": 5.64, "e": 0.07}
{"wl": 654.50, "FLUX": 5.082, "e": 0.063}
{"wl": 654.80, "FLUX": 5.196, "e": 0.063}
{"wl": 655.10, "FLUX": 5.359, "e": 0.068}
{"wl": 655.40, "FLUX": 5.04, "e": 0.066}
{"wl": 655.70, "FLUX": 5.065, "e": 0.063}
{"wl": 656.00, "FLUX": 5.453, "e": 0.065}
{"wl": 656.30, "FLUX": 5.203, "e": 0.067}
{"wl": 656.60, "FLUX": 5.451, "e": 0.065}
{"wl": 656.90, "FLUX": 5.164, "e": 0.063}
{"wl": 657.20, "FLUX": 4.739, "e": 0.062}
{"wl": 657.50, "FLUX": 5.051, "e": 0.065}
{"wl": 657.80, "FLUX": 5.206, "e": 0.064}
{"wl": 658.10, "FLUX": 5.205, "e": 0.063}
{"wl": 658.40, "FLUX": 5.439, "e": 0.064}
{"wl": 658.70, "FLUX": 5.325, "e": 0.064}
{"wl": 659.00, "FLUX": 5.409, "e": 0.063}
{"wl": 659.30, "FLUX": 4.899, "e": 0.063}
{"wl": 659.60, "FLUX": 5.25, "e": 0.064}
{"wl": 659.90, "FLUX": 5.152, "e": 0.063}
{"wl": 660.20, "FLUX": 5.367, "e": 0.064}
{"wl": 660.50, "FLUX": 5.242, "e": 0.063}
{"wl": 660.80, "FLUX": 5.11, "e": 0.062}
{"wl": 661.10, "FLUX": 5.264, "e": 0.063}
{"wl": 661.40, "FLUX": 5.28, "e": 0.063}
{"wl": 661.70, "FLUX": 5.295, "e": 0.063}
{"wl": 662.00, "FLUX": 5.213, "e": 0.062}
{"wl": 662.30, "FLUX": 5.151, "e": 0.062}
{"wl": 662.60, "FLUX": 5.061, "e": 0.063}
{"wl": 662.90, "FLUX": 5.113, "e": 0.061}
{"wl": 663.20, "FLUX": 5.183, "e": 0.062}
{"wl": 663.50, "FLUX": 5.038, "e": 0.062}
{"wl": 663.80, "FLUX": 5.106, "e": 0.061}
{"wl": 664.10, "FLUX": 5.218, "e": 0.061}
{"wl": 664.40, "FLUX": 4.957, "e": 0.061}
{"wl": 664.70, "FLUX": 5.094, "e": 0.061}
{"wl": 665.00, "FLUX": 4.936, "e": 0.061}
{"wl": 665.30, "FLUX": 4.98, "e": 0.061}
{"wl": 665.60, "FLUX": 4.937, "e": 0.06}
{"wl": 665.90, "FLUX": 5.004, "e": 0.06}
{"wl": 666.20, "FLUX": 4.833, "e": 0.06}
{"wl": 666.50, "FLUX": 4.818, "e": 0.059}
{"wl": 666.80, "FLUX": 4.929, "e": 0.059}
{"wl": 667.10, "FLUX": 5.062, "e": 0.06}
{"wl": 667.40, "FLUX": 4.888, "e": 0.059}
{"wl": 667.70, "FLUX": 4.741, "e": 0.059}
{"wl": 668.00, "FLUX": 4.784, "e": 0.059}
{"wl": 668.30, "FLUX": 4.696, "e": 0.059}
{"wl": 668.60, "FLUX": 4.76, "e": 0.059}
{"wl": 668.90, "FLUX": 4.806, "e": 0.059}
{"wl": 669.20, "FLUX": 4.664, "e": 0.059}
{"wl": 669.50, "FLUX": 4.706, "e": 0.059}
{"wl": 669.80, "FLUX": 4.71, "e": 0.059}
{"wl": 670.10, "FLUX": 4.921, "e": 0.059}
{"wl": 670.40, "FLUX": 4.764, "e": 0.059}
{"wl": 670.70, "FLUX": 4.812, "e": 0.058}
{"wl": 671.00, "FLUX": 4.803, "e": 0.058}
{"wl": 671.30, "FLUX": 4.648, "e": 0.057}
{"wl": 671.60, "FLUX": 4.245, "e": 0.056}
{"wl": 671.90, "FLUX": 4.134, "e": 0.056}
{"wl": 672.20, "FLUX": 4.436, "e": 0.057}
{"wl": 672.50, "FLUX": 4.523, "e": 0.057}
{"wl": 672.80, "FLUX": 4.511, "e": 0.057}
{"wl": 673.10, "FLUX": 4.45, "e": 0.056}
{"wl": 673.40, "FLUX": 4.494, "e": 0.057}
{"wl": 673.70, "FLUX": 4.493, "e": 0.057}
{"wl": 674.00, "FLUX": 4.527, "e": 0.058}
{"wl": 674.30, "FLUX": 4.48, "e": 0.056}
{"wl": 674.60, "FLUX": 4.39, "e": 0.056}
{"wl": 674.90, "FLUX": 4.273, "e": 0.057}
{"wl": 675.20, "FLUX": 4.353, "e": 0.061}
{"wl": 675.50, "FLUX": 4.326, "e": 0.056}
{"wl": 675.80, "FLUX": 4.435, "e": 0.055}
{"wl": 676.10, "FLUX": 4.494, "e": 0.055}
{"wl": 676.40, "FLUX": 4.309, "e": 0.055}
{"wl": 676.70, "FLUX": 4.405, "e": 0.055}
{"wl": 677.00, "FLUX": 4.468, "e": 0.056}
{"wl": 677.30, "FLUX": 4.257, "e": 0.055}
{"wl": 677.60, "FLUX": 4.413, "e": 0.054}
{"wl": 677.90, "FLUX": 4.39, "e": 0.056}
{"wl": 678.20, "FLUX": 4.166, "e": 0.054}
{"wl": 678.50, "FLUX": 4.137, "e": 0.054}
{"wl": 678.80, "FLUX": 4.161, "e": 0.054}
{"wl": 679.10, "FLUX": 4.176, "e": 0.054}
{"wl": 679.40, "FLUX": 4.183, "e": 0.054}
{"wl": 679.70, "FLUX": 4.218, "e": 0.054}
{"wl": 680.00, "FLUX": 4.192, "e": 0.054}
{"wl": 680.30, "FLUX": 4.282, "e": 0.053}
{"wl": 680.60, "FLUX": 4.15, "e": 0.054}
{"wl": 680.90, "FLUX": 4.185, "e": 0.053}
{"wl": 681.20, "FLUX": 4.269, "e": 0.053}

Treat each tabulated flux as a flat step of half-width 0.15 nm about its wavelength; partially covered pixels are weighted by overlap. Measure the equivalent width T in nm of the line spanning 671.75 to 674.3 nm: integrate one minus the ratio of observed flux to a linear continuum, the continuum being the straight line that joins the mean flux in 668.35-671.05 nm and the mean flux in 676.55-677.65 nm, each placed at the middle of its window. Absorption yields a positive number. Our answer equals 0.08 nm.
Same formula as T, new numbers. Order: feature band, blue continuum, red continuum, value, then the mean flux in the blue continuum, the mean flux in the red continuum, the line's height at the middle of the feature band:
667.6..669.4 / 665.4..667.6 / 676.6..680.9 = 0.027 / 4.92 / 4.25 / 4.81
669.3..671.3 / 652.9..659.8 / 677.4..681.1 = -0.063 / 5.26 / 4.22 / 4.63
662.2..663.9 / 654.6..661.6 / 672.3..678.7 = -0.044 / 5.21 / 4.39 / 4.98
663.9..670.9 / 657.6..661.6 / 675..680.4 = -0.054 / 5.24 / 4.3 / 4.83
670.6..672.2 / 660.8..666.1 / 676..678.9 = 0.051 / 5.11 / 4.32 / 4.66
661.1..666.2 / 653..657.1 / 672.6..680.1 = -0.180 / 5.31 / 4.35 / 4.92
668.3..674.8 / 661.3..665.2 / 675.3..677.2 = 0.108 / 5.12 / 4.4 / 4.66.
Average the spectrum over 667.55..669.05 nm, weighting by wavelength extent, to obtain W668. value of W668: 4.76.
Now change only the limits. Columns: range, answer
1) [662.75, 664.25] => 5.13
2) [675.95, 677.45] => 4.39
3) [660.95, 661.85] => 5.28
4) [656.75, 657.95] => 5.04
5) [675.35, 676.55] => 4.39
